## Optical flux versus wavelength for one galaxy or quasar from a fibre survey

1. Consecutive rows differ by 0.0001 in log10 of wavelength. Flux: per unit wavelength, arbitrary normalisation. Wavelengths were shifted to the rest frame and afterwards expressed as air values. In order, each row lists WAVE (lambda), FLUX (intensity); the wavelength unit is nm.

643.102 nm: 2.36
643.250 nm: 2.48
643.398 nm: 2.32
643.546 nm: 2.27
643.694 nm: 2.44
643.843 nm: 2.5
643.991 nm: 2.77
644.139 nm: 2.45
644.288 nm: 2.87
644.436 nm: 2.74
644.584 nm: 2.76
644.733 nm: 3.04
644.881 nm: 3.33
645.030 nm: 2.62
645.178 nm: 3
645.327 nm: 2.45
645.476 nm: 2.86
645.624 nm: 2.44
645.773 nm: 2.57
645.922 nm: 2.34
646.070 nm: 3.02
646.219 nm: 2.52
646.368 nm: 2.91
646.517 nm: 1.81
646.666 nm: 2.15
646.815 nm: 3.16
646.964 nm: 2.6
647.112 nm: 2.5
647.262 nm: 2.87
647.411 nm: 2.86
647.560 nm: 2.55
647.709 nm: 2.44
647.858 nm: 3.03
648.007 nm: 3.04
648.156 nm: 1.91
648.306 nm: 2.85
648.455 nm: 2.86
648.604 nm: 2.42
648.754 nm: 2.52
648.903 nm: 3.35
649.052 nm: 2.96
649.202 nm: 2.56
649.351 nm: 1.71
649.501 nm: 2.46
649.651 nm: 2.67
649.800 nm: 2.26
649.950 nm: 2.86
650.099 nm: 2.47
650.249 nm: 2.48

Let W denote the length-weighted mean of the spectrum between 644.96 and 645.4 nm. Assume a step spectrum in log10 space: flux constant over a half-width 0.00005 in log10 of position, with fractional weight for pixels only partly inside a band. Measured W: 2.69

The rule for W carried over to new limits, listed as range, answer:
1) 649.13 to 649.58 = 2.24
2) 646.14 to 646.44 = 2.71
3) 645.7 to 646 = 2.47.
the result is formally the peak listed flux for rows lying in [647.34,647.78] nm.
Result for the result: 2.86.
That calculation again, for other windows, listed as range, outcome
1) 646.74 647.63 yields 3.16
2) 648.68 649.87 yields 3.35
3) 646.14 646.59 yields 2.91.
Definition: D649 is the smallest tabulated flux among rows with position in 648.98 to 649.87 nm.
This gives 1.71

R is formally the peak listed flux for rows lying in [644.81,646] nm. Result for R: 3.33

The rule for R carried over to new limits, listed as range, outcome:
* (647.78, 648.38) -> 3.04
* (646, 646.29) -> 3.02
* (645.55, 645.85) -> 2.57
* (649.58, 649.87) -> 2.67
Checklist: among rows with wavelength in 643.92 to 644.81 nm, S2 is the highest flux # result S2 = 3.04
